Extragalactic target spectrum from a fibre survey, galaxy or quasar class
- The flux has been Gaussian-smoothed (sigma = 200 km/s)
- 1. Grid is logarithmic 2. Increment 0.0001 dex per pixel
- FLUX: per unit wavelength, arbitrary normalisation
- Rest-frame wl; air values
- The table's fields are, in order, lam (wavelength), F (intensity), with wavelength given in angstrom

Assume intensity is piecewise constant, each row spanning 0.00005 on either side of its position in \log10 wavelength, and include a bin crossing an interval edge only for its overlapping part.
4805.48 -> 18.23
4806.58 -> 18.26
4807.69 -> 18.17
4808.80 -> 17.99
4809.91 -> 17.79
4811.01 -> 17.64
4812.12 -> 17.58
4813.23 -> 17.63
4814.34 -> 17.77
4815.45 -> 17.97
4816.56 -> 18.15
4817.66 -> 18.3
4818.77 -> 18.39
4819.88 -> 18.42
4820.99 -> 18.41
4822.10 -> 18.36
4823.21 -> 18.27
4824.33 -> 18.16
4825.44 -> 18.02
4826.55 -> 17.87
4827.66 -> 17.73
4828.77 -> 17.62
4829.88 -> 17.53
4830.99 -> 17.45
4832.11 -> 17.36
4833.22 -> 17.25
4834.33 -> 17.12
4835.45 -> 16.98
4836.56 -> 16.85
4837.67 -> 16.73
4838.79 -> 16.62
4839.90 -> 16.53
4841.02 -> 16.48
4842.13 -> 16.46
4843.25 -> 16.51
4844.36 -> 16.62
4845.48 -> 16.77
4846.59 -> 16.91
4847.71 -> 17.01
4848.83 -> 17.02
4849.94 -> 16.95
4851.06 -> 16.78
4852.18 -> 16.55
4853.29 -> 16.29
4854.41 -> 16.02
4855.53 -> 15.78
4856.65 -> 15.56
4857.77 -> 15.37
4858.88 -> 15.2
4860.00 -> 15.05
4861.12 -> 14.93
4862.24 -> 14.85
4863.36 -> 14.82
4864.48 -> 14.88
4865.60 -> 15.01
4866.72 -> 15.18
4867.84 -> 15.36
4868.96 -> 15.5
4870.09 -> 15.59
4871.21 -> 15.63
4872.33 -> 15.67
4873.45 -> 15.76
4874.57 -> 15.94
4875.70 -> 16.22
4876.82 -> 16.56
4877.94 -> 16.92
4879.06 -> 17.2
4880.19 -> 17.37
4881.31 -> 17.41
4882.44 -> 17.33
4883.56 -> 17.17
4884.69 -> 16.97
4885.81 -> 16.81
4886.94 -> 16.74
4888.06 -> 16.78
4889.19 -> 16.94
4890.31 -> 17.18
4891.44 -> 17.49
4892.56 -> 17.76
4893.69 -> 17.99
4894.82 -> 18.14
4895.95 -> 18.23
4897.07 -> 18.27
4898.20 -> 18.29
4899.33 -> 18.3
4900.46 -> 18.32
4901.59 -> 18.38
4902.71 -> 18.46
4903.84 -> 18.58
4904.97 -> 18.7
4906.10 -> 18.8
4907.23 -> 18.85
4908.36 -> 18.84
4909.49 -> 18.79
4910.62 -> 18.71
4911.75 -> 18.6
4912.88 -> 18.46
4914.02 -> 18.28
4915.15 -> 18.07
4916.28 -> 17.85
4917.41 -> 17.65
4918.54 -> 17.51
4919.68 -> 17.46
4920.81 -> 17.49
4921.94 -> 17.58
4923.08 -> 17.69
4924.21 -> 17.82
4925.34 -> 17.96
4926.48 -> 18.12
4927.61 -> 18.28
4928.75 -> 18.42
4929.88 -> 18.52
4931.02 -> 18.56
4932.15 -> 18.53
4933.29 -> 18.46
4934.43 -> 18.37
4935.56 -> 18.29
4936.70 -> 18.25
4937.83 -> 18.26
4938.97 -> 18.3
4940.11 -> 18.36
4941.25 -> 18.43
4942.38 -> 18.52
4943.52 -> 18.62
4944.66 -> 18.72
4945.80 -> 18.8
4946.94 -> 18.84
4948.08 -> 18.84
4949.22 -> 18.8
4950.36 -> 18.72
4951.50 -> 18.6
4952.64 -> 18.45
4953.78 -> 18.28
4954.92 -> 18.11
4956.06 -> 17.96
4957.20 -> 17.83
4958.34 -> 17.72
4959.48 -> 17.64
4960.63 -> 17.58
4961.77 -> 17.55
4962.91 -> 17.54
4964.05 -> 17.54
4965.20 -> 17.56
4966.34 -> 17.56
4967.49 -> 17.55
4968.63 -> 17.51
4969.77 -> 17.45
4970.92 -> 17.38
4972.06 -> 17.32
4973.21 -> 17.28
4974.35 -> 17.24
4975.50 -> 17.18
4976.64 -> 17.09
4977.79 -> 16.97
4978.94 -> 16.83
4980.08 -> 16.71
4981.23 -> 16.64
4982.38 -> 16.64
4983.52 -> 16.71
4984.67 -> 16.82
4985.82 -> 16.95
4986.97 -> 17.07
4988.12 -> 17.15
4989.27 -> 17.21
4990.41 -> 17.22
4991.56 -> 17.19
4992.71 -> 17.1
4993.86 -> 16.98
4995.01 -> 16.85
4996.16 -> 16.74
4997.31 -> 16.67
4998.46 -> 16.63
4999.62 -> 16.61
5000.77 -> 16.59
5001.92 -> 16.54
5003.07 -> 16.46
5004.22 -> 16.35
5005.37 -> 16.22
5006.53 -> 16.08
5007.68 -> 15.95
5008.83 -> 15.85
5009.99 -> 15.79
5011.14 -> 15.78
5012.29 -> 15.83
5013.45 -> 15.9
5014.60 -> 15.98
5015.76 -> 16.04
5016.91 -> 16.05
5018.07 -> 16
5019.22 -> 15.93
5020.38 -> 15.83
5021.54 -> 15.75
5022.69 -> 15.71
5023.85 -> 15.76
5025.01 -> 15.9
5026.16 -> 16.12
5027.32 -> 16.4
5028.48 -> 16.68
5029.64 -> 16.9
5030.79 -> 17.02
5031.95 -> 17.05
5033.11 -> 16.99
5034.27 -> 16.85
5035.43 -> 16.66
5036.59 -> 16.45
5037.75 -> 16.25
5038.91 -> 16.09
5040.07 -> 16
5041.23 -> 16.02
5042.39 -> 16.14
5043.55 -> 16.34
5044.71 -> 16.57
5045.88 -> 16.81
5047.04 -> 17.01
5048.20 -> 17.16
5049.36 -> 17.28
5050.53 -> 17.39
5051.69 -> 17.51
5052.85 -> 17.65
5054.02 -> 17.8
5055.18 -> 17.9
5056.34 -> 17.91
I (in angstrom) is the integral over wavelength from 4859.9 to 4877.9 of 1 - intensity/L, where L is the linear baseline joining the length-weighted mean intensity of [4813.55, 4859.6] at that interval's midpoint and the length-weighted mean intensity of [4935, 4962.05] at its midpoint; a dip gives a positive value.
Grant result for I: 2.0 angstrom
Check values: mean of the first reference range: 17.1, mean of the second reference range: 18.3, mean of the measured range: 15.5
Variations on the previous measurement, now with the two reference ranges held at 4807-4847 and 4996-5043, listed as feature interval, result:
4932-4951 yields -2.0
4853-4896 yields 2.3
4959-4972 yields -0.7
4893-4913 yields -1.7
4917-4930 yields -0.8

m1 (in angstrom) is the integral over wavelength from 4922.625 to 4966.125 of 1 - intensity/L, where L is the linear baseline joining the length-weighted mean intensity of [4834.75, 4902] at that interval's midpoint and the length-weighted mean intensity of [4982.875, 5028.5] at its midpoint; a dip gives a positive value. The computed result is -4.65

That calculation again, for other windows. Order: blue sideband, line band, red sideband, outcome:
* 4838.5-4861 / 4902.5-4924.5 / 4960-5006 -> -2.1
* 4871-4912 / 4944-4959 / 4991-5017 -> -1.3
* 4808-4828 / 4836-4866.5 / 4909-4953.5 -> 3.4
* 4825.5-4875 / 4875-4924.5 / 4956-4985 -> -3.2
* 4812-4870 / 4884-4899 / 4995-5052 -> -0.8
